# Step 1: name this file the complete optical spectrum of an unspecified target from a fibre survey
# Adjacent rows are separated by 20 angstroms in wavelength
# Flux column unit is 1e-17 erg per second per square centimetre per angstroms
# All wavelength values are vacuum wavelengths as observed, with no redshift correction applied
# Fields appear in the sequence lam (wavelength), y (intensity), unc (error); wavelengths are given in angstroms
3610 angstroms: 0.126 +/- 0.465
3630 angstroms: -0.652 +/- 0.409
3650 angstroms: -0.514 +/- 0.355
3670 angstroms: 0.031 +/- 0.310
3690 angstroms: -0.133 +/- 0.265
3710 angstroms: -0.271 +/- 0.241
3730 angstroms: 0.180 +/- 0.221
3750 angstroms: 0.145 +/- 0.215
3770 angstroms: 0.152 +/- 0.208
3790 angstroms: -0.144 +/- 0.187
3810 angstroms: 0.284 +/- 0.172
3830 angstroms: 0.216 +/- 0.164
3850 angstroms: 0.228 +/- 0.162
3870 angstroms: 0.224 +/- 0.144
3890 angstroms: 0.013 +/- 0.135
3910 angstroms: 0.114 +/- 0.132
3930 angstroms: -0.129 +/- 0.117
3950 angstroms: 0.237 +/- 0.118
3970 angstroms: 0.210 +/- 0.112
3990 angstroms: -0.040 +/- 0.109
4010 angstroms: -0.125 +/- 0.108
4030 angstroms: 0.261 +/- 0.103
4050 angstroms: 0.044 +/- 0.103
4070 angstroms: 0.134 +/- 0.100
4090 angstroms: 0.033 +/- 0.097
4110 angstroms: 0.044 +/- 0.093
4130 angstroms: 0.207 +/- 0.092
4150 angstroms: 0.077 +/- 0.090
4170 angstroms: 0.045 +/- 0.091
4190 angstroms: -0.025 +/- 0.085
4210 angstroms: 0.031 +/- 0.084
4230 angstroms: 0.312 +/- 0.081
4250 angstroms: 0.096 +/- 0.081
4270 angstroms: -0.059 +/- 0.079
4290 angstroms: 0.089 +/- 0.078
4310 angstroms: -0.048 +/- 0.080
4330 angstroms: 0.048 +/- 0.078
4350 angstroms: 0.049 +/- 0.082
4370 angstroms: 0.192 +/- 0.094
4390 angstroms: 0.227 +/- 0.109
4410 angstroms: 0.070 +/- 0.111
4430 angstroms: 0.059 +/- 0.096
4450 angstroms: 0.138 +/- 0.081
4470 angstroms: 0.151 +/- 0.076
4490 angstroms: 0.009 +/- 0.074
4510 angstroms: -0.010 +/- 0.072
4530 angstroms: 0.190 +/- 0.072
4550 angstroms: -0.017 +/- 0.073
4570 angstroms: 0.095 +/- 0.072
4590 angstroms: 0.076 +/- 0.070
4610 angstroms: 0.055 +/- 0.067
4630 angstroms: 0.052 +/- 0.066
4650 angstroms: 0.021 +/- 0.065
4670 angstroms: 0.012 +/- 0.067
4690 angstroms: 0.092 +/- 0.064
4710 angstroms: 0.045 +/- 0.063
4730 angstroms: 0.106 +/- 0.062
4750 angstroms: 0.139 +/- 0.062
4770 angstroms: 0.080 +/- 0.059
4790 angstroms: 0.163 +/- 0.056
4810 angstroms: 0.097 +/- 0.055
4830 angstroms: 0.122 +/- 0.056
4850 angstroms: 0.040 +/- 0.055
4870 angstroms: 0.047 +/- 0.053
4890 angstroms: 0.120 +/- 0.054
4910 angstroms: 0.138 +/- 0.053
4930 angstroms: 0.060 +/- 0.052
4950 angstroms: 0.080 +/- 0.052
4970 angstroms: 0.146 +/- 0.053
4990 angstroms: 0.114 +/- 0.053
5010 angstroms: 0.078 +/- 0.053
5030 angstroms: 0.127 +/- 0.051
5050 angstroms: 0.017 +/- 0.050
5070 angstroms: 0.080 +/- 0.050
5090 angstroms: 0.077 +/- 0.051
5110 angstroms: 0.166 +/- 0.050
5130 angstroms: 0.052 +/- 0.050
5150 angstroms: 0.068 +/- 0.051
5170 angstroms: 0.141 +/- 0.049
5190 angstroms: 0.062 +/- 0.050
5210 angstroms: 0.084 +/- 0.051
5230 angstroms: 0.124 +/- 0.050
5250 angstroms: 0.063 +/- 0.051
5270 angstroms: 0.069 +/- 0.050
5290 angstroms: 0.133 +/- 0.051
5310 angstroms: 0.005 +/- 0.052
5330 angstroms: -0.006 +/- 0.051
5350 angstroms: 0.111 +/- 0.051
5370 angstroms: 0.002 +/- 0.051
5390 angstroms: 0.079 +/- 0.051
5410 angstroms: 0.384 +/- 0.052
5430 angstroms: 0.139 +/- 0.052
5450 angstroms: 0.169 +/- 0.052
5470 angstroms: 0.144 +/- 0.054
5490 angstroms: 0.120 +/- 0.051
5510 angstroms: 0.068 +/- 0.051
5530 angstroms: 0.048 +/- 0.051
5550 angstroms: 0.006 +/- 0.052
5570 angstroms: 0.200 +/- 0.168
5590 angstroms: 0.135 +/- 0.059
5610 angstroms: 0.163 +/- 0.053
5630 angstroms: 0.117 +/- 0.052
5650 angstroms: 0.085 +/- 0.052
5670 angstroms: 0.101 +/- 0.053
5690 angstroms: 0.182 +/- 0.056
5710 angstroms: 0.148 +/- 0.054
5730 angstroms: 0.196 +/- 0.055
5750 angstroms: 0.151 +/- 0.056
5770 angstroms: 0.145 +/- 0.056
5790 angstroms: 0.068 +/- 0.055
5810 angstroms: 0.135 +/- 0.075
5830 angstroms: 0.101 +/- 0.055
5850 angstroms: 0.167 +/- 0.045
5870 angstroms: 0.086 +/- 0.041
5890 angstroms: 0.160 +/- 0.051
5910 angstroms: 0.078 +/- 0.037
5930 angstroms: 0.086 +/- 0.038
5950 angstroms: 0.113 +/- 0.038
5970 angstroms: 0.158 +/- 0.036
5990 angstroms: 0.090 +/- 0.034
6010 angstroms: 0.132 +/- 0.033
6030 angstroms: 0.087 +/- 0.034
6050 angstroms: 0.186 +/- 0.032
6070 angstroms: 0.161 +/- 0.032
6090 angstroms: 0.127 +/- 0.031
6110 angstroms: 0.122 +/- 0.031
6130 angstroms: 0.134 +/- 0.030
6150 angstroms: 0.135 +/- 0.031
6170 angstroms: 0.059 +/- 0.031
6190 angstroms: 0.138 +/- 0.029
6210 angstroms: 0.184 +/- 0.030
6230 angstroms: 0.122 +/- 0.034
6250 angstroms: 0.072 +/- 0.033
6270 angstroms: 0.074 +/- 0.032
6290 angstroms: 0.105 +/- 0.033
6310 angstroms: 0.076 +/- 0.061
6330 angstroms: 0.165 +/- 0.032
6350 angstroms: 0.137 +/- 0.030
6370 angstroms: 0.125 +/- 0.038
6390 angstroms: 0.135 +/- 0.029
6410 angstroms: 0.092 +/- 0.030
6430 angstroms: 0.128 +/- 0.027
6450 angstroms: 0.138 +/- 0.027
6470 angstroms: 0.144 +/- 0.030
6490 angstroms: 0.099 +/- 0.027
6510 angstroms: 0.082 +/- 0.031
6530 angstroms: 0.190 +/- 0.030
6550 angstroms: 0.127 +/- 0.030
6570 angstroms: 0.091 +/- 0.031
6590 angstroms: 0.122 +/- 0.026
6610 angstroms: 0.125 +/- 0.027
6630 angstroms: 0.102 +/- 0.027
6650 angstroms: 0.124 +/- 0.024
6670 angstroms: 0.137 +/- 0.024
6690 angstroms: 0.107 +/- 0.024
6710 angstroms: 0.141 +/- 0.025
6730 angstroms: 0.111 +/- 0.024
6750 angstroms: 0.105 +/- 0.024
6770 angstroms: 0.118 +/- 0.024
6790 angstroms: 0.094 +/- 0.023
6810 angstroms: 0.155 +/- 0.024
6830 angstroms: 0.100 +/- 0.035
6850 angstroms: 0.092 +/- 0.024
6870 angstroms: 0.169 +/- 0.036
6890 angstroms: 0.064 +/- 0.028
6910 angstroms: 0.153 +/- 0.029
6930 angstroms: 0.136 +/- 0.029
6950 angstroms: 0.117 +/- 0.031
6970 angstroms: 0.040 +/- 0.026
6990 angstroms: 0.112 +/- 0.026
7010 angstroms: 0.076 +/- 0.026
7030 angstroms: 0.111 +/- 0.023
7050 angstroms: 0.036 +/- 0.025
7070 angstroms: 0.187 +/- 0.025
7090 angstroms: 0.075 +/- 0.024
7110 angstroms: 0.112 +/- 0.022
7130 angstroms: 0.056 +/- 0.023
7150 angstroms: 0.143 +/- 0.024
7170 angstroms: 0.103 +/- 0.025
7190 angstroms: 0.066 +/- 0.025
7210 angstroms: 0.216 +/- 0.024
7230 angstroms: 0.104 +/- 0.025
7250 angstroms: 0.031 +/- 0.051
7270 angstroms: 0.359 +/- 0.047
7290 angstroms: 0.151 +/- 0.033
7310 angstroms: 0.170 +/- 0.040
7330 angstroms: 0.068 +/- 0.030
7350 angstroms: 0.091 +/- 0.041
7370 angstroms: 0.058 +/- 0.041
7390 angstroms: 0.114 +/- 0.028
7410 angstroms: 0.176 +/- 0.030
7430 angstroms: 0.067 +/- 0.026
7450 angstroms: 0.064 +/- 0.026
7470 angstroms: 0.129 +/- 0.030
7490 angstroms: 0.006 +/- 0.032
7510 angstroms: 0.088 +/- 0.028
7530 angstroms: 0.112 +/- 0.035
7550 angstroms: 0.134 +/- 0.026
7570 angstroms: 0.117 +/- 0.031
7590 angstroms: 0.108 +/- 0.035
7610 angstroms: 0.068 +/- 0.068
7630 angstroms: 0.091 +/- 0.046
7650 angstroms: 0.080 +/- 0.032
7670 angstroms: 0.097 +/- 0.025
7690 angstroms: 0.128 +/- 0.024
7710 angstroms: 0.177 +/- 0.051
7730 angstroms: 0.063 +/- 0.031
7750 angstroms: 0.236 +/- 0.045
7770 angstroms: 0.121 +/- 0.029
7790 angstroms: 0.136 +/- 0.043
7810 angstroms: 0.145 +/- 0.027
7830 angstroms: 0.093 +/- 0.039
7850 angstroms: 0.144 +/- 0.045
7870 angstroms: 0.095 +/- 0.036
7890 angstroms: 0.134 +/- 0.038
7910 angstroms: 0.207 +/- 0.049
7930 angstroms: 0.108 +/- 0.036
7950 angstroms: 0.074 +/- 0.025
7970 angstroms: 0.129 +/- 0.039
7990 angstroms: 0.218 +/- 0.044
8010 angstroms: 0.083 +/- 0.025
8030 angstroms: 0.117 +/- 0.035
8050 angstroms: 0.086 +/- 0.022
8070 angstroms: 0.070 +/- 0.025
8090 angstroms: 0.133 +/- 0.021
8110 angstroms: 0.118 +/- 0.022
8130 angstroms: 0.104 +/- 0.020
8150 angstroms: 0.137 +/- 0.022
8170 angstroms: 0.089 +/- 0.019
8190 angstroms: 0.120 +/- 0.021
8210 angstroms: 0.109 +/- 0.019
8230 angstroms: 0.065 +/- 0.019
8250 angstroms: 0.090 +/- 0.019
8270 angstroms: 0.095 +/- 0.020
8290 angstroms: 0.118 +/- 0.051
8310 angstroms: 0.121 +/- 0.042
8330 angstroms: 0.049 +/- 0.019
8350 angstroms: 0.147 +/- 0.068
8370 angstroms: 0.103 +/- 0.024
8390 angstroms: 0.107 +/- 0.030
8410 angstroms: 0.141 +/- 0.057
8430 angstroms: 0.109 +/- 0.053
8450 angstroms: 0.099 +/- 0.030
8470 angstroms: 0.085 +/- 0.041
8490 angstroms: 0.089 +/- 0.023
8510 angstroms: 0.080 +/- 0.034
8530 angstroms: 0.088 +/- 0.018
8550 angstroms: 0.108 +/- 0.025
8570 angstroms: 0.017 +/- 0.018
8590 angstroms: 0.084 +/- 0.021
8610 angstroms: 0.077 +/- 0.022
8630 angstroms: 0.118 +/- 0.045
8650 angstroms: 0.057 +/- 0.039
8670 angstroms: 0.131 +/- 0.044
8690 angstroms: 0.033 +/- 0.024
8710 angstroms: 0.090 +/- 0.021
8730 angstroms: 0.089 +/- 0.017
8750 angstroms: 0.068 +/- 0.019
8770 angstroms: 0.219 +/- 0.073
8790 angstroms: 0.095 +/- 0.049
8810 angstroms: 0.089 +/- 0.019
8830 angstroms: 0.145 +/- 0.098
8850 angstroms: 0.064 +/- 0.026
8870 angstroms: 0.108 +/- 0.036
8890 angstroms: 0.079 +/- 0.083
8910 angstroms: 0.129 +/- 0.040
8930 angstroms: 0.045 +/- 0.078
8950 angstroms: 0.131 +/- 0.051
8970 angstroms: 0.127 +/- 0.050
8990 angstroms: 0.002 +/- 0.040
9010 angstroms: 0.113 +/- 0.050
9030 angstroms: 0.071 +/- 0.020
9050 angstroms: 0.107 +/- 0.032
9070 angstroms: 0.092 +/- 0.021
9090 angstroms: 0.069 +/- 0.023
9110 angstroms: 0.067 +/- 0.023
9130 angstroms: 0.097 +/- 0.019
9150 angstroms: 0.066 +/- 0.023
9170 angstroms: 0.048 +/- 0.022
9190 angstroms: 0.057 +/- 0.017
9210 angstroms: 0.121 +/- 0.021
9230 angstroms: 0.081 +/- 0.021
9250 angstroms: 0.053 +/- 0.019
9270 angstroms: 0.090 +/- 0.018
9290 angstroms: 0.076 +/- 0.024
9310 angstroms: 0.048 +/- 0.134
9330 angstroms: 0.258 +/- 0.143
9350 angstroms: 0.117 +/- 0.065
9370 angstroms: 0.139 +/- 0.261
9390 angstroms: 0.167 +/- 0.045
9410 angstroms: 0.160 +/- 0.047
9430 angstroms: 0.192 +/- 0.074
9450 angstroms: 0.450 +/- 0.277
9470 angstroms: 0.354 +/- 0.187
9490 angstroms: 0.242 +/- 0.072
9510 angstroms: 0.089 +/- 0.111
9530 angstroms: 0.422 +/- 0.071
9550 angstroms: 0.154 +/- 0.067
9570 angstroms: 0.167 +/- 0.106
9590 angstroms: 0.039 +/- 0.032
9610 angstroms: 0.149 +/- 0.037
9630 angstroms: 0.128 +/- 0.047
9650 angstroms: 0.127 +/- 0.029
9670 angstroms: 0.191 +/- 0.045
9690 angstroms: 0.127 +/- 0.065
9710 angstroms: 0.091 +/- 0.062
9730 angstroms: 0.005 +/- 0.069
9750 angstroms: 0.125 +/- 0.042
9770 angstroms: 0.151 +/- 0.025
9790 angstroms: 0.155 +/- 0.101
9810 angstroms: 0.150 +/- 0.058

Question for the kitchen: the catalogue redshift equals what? 0.453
